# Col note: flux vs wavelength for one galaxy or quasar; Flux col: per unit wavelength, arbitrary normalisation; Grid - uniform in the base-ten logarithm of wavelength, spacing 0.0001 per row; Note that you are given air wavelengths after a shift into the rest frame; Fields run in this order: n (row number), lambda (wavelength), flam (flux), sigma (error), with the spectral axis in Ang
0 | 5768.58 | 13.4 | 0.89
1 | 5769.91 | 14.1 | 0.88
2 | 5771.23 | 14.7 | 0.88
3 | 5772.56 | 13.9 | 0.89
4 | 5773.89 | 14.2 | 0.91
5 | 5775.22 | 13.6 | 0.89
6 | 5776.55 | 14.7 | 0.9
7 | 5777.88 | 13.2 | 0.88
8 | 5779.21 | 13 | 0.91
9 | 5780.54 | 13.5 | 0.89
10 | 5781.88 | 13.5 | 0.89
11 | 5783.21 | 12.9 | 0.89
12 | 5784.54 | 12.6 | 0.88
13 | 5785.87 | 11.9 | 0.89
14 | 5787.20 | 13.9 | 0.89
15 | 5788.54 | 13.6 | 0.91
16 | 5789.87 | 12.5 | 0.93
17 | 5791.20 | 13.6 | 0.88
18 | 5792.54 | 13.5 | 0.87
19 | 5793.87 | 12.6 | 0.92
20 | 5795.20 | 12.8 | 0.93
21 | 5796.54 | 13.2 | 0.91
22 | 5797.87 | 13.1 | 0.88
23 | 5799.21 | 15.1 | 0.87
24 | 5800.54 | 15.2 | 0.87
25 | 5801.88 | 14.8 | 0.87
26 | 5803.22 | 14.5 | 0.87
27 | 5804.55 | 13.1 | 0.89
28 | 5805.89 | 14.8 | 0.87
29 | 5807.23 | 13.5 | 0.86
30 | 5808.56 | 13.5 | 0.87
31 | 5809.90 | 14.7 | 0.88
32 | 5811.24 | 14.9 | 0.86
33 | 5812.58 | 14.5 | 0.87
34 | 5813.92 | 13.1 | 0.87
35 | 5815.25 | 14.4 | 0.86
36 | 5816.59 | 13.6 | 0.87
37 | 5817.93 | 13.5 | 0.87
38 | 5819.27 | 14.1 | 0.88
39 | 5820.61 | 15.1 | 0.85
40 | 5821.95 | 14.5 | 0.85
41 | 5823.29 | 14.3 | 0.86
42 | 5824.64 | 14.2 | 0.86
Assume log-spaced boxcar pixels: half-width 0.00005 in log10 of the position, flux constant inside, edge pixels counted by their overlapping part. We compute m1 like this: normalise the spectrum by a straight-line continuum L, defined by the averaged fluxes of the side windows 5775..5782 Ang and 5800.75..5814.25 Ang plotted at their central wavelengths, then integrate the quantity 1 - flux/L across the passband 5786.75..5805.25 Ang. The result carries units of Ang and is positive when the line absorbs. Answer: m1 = 0.4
